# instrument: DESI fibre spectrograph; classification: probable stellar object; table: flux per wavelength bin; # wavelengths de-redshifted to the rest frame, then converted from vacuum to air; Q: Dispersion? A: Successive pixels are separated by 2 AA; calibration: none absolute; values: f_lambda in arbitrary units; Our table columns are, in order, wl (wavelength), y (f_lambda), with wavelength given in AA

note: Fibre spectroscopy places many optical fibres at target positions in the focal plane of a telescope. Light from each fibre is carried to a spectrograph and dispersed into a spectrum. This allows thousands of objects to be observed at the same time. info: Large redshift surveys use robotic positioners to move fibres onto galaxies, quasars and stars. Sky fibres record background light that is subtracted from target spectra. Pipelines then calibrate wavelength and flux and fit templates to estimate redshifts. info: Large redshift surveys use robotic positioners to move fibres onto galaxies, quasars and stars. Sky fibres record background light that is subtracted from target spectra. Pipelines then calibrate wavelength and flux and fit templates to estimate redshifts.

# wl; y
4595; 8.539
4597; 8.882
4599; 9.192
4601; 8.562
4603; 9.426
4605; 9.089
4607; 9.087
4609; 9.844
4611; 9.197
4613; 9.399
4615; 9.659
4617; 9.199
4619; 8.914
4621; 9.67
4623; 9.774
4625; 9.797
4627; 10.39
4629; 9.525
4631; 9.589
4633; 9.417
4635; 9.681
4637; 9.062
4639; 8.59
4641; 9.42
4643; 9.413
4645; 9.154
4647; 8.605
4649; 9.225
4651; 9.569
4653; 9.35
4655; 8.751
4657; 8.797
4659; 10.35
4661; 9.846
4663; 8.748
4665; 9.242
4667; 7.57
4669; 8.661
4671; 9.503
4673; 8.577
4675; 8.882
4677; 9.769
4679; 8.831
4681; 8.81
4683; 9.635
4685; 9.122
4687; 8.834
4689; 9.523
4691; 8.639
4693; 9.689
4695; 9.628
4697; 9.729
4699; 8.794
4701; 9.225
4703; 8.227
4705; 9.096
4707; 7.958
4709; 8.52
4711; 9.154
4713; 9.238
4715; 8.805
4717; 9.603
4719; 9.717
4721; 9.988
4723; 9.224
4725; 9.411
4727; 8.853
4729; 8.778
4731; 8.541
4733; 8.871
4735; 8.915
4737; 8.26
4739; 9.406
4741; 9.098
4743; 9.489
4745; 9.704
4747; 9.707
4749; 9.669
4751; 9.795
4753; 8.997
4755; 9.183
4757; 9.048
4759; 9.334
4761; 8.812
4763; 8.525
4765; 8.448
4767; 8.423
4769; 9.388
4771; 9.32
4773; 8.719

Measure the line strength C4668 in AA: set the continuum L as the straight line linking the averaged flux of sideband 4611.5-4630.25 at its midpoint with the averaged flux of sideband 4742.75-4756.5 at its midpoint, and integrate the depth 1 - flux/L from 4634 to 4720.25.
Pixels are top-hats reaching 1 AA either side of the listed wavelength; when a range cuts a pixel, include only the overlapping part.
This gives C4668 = 3.9 AA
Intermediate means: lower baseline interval 9.58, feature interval 9.11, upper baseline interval 9.49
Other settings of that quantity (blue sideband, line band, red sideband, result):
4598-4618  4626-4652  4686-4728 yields -0.4 AA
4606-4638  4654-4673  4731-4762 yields 0.8 AA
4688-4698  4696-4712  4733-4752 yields 1.0 AA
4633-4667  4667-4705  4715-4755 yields 0.6 AA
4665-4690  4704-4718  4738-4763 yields 0.4 AA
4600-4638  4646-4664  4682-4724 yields 0.1 AA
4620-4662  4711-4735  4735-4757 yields 0.4 AA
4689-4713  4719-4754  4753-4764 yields -0.9 AA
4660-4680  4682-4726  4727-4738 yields -1.8 AA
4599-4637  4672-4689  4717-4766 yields 0.4 AA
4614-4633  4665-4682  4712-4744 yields 1.0 AA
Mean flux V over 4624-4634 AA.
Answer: 9.74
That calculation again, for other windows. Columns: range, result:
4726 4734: 8.76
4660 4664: 9.3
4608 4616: 9.52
